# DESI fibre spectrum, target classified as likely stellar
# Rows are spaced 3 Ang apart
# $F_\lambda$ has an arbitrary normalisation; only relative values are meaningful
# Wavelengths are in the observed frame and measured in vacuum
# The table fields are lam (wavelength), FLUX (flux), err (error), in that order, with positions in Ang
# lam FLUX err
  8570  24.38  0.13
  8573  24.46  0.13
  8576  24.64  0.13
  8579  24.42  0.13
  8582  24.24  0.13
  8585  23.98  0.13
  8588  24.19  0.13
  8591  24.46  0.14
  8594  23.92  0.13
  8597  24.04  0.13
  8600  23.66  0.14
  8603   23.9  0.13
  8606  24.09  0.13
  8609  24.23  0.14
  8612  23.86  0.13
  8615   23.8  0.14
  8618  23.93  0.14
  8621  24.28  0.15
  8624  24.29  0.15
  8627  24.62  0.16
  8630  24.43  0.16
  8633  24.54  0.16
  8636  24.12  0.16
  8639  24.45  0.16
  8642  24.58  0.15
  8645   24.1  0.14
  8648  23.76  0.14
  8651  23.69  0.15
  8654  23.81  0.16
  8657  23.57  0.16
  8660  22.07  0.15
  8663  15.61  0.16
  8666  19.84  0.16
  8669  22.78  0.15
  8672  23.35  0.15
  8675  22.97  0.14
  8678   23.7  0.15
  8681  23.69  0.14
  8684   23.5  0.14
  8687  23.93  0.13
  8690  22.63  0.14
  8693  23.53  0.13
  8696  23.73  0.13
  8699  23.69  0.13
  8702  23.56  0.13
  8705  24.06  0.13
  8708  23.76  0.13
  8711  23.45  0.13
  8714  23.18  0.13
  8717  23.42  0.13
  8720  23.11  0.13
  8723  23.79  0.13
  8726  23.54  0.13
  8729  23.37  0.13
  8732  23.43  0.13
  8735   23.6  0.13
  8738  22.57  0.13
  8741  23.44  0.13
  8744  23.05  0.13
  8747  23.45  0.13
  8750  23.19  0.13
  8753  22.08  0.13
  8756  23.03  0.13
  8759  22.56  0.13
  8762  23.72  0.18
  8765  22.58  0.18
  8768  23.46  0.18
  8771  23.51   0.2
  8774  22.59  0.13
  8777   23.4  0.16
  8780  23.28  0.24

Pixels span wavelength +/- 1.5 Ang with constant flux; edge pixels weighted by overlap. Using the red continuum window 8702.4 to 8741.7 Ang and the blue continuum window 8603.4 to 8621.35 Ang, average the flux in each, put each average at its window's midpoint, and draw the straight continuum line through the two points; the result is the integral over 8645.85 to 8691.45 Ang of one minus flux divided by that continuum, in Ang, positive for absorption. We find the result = 2.1 Ang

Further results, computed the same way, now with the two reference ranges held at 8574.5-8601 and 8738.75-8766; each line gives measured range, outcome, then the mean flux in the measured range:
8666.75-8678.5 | 0.3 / 22.9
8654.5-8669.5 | 1.8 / 20.8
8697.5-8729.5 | -0.4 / 23.5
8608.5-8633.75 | -0.3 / 24.2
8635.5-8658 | -0.2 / 24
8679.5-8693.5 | 0.0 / 23.5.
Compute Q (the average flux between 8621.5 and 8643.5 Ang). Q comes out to 24.4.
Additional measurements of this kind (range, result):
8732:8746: 23.2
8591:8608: 24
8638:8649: 24.2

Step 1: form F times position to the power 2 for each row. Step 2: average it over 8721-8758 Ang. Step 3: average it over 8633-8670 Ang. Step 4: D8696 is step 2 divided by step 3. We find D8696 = 1.0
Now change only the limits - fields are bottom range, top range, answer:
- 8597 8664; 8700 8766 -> 1.01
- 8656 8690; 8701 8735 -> 1.07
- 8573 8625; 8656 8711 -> 0.96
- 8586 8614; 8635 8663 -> 0.98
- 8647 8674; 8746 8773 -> 1.07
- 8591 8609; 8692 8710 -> 1.01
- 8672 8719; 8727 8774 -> 1.00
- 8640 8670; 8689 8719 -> 1.06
